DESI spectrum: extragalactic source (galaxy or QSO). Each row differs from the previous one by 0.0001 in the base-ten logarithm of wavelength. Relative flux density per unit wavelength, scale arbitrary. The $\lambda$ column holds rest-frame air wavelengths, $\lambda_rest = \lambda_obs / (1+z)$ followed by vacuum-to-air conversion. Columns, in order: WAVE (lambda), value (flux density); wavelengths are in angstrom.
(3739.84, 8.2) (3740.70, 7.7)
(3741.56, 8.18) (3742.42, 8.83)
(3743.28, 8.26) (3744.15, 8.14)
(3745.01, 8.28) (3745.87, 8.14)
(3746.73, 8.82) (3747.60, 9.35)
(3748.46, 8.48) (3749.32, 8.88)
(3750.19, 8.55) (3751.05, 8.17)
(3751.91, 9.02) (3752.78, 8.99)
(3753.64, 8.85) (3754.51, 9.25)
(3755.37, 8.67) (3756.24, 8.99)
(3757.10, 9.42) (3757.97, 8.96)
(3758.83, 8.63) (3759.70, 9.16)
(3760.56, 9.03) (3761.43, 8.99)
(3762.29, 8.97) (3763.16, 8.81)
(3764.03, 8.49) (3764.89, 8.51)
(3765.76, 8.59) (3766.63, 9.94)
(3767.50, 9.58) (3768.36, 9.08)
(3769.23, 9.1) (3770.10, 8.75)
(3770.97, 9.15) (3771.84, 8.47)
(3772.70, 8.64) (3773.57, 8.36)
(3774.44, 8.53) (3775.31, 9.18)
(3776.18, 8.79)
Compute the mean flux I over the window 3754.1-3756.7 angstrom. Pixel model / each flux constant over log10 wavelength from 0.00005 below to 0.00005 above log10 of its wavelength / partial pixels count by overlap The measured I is 8.99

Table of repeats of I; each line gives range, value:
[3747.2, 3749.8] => 8.89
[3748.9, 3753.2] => 8.71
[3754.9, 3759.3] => 8.94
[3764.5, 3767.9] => 9.14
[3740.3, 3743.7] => 8.26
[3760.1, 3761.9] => 9.05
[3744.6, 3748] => 8.64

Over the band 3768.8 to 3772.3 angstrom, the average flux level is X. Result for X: 8.87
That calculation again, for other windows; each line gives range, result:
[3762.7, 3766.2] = 8.59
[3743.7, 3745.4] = 8.18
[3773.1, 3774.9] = 8.44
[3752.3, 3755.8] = 8.93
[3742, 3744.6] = 8.39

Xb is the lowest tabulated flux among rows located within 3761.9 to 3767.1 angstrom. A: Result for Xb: 8.49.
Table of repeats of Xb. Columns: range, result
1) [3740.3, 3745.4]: 7.7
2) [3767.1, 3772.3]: 8.47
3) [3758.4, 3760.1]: 8.63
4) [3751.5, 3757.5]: 8.67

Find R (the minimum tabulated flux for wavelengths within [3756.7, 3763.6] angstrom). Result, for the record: 8.63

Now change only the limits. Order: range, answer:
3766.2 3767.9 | 9.58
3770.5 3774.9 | 8.36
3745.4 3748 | 8.14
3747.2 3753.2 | 8.17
